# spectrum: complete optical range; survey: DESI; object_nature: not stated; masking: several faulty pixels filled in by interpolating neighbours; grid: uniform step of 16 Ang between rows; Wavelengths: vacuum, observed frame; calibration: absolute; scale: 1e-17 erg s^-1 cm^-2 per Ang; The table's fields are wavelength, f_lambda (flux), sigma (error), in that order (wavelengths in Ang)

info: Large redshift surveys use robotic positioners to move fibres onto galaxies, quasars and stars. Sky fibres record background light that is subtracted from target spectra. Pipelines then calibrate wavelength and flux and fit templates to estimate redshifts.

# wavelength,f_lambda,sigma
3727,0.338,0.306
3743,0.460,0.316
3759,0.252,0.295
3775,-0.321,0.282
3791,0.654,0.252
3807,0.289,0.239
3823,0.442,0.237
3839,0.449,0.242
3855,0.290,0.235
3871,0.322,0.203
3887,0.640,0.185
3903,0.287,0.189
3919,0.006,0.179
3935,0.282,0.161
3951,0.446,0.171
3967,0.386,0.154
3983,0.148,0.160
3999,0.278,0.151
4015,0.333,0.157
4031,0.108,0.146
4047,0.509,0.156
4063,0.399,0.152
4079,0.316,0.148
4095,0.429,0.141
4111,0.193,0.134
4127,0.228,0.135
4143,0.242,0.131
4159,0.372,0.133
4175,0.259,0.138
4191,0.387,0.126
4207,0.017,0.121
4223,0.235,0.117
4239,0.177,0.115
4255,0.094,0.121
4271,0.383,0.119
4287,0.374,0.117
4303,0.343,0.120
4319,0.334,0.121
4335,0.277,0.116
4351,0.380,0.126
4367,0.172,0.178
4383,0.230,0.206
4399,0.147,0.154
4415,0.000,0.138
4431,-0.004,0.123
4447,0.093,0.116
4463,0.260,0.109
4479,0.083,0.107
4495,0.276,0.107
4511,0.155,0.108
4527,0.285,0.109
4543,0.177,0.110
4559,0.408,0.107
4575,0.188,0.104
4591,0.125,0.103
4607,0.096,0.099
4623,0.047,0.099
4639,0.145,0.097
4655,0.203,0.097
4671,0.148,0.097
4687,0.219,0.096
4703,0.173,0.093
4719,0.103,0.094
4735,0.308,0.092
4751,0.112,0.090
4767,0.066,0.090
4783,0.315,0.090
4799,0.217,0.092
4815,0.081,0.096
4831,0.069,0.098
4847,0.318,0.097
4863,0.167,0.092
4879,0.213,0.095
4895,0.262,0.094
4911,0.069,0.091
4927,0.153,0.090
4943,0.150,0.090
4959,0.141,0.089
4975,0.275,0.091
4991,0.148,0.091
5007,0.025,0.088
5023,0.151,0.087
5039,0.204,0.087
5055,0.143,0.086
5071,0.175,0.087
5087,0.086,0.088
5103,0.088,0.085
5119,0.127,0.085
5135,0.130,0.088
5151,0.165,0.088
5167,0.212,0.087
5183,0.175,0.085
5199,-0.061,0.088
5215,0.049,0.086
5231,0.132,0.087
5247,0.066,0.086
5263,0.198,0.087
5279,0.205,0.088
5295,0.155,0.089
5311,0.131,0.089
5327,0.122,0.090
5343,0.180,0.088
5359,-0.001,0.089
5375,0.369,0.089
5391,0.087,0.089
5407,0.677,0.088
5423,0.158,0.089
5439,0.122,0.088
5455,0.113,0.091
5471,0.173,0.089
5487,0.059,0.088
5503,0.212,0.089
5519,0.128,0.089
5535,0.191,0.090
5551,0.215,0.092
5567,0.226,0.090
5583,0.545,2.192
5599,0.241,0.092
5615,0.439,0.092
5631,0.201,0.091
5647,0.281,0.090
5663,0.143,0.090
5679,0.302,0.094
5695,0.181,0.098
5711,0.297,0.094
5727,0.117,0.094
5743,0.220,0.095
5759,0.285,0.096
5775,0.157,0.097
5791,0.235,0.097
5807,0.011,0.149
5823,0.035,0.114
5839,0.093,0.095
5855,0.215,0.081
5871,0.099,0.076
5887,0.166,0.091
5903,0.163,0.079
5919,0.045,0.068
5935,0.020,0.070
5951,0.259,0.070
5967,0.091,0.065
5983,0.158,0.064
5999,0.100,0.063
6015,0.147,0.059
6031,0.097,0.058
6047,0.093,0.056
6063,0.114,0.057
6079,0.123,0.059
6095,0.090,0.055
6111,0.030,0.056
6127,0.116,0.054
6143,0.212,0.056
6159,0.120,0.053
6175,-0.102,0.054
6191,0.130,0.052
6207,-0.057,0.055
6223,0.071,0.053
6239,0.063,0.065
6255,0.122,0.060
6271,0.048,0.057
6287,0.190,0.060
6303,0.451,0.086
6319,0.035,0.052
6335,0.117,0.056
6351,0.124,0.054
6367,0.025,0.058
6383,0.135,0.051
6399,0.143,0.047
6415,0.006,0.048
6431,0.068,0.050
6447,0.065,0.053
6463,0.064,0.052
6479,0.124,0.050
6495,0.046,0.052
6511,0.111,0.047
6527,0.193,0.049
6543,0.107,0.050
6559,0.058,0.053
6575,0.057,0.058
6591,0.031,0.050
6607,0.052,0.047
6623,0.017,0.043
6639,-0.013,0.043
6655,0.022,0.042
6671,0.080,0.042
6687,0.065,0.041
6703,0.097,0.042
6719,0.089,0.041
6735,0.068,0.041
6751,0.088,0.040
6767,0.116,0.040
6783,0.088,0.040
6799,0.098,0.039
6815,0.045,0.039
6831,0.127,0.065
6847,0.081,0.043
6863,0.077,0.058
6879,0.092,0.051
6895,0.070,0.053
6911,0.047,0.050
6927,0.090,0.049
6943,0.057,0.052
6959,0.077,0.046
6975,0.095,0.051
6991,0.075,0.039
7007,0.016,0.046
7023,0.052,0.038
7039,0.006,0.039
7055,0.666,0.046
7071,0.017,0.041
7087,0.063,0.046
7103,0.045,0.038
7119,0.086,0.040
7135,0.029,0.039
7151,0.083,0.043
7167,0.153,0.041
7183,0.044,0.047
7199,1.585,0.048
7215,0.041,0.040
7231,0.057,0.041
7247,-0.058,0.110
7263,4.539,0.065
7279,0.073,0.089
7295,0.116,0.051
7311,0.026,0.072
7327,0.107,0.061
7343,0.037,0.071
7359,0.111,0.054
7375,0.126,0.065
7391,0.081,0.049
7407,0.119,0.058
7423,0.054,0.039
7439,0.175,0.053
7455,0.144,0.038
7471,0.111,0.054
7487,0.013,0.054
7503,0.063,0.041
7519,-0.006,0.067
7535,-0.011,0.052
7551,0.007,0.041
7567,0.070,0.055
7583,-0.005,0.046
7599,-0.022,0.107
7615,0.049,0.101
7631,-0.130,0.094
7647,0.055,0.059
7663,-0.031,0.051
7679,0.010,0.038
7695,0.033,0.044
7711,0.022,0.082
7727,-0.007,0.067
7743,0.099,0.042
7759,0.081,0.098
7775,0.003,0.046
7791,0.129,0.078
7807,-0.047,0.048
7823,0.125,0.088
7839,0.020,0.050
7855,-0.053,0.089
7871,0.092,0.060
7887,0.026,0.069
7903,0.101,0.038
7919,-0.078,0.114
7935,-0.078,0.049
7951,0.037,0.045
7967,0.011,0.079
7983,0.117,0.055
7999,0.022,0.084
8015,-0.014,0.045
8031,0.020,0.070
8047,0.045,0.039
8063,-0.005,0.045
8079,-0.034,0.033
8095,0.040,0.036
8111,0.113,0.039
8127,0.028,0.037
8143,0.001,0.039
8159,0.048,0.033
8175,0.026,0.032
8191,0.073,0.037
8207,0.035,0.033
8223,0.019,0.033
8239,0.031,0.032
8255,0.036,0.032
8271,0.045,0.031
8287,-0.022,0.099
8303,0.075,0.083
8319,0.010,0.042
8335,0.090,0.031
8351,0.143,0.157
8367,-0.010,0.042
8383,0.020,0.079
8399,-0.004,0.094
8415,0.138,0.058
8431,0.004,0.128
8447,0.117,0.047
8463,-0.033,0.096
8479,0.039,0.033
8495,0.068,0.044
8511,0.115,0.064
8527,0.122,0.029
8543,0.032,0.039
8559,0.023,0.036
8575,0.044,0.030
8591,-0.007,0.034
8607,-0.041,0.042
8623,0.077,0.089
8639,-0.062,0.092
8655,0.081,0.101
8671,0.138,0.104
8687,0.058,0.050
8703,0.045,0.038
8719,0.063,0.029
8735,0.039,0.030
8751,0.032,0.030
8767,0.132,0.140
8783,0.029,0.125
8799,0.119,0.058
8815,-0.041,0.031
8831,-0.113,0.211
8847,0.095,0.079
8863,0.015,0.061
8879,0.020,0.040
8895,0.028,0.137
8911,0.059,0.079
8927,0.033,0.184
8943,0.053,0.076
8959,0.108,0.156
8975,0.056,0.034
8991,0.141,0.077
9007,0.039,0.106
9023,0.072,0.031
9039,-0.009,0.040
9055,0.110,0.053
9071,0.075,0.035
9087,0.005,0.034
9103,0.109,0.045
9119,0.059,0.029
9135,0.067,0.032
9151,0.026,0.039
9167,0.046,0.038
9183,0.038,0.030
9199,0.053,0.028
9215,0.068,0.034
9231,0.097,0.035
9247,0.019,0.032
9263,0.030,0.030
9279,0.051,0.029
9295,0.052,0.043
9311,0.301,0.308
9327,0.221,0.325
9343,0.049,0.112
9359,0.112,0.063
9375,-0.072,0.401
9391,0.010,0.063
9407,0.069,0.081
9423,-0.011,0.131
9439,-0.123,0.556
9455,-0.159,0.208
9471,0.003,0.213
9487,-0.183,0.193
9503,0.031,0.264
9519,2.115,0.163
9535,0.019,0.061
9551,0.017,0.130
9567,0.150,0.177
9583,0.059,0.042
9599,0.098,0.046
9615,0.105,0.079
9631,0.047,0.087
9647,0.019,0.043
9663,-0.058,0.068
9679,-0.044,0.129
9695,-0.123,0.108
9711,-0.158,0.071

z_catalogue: 0.45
